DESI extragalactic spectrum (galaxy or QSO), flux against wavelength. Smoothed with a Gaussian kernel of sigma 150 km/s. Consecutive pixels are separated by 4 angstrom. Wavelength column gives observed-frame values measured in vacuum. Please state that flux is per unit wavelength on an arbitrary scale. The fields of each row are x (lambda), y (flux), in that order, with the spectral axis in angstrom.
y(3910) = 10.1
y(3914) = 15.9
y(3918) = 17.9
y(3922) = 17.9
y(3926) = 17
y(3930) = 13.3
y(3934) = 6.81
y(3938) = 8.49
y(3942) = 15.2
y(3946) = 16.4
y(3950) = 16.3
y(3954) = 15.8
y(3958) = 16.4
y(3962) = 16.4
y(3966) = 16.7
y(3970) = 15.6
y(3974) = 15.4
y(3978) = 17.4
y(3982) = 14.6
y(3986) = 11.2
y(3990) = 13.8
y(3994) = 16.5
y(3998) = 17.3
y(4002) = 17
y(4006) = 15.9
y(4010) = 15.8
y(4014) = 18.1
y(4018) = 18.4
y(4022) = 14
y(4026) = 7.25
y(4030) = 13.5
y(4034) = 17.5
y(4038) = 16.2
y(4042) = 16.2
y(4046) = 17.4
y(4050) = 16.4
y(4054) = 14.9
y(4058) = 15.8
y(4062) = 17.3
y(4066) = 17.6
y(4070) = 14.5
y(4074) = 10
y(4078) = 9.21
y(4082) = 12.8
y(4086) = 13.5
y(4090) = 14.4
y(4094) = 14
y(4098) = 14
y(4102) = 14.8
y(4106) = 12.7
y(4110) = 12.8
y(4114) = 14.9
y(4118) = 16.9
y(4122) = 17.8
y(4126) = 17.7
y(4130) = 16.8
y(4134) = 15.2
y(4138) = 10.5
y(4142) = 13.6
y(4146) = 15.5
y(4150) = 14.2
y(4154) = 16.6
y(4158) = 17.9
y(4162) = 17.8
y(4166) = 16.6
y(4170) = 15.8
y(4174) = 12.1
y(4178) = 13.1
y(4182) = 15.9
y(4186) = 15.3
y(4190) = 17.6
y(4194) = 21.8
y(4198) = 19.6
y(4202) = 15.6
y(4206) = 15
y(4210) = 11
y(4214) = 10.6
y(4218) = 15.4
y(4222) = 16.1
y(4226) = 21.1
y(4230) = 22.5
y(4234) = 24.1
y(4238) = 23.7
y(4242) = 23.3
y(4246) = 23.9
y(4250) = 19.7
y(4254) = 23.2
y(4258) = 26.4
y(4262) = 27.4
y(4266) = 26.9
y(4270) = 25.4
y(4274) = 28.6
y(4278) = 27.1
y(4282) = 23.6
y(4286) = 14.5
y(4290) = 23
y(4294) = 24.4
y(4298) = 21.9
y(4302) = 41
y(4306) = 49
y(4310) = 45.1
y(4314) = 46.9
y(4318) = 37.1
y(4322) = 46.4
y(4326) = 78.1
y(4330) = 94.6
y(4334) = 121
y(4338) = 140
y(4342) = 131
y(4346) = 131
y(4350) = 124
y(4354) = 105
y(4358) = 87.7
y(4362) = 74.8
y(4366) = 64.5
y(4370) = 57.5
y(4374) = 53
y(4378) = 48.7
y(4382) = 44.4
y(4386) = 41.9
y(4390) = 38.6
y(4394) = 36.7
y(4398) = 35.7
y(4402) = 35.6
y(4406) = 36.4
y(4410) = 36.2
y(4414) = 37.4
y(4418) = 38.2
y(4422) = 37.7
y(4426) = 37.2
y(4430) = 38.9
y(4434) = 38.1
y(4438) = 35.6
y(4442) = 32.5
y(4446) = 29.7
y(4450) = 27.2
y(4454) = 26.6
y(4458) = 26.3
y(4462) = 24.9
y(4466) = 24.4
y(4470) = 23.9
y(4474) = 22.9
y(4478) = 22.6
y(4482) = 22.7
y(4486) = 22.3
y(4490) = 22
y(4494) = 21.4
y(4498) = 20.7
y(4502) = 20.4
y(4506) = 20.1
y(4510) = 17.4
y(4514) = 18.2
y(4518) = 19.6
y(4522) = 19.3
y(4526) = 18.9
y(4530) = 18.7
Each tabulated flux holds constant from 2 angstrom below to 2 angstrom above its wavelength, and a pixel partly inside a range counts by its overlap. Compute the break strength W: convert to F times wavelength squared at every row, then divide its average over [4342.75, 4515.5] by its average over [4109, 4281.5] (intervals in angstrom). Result 2.5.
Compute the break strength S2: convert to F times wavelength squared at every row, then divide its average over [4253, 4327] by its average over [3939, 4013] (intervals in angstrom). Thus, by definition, 2.46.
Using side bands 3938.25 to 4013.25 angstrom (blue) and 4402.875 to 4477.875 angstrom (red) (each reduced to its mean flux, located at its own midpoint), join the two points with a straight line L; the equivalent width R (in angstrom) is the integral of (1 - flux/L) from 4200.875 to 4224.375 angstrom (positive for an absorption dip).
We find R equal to 9.7 angstrom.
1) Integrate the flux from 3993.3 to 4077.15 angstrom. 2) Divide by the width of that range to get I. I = 15.5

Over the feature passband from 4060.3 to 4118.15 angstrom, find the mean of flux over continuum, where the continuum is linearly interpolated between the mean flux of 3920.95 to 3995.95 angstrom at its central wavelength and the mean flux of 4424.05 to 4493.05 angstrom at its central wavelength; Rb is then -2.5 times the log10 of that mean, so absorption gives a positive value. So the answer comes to 0.297 mag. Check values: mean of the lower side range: 14.8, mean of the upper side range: 28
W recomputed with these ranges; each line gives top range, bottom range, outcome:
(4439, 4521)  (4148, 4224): 1.71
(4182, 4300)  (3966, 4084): 1.54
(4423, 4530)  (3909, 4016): 2.10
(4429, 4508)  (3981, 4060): 2.08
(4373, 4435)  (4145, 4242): 2.55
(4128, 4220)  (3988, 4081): 1.08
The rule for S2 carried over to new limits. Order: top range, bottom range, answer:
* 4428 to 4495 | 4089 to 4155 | 2.15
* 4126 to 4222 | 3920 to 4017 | 1.12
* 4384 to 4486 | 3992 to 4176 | 2.50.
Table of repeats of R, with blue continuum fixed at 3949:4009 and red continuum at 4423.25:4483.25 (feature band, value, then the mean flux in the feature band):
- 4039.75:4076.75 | 5.2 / 15.4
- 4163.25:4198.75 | 8.5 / 16.3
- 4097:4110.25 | 3.9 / 13.6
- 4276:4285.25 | 0.1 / 23.9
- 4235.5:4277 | -2.3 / 24.9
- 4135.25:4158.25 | 6.7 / 14.5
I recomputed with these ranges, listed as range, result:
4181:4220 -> 15.8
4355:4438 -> 46.4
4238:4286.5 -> 24.4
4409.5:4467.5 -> 32.7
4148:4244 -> 17.2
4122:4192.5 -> 15.5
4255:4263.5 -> 26.4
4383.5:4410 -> 37.5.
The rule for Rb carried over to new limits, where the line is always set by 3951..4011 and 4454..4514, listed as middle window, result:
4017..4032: 0.25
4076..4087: 0.41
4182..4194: 0.07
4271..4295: -0.20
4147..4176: 0.14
